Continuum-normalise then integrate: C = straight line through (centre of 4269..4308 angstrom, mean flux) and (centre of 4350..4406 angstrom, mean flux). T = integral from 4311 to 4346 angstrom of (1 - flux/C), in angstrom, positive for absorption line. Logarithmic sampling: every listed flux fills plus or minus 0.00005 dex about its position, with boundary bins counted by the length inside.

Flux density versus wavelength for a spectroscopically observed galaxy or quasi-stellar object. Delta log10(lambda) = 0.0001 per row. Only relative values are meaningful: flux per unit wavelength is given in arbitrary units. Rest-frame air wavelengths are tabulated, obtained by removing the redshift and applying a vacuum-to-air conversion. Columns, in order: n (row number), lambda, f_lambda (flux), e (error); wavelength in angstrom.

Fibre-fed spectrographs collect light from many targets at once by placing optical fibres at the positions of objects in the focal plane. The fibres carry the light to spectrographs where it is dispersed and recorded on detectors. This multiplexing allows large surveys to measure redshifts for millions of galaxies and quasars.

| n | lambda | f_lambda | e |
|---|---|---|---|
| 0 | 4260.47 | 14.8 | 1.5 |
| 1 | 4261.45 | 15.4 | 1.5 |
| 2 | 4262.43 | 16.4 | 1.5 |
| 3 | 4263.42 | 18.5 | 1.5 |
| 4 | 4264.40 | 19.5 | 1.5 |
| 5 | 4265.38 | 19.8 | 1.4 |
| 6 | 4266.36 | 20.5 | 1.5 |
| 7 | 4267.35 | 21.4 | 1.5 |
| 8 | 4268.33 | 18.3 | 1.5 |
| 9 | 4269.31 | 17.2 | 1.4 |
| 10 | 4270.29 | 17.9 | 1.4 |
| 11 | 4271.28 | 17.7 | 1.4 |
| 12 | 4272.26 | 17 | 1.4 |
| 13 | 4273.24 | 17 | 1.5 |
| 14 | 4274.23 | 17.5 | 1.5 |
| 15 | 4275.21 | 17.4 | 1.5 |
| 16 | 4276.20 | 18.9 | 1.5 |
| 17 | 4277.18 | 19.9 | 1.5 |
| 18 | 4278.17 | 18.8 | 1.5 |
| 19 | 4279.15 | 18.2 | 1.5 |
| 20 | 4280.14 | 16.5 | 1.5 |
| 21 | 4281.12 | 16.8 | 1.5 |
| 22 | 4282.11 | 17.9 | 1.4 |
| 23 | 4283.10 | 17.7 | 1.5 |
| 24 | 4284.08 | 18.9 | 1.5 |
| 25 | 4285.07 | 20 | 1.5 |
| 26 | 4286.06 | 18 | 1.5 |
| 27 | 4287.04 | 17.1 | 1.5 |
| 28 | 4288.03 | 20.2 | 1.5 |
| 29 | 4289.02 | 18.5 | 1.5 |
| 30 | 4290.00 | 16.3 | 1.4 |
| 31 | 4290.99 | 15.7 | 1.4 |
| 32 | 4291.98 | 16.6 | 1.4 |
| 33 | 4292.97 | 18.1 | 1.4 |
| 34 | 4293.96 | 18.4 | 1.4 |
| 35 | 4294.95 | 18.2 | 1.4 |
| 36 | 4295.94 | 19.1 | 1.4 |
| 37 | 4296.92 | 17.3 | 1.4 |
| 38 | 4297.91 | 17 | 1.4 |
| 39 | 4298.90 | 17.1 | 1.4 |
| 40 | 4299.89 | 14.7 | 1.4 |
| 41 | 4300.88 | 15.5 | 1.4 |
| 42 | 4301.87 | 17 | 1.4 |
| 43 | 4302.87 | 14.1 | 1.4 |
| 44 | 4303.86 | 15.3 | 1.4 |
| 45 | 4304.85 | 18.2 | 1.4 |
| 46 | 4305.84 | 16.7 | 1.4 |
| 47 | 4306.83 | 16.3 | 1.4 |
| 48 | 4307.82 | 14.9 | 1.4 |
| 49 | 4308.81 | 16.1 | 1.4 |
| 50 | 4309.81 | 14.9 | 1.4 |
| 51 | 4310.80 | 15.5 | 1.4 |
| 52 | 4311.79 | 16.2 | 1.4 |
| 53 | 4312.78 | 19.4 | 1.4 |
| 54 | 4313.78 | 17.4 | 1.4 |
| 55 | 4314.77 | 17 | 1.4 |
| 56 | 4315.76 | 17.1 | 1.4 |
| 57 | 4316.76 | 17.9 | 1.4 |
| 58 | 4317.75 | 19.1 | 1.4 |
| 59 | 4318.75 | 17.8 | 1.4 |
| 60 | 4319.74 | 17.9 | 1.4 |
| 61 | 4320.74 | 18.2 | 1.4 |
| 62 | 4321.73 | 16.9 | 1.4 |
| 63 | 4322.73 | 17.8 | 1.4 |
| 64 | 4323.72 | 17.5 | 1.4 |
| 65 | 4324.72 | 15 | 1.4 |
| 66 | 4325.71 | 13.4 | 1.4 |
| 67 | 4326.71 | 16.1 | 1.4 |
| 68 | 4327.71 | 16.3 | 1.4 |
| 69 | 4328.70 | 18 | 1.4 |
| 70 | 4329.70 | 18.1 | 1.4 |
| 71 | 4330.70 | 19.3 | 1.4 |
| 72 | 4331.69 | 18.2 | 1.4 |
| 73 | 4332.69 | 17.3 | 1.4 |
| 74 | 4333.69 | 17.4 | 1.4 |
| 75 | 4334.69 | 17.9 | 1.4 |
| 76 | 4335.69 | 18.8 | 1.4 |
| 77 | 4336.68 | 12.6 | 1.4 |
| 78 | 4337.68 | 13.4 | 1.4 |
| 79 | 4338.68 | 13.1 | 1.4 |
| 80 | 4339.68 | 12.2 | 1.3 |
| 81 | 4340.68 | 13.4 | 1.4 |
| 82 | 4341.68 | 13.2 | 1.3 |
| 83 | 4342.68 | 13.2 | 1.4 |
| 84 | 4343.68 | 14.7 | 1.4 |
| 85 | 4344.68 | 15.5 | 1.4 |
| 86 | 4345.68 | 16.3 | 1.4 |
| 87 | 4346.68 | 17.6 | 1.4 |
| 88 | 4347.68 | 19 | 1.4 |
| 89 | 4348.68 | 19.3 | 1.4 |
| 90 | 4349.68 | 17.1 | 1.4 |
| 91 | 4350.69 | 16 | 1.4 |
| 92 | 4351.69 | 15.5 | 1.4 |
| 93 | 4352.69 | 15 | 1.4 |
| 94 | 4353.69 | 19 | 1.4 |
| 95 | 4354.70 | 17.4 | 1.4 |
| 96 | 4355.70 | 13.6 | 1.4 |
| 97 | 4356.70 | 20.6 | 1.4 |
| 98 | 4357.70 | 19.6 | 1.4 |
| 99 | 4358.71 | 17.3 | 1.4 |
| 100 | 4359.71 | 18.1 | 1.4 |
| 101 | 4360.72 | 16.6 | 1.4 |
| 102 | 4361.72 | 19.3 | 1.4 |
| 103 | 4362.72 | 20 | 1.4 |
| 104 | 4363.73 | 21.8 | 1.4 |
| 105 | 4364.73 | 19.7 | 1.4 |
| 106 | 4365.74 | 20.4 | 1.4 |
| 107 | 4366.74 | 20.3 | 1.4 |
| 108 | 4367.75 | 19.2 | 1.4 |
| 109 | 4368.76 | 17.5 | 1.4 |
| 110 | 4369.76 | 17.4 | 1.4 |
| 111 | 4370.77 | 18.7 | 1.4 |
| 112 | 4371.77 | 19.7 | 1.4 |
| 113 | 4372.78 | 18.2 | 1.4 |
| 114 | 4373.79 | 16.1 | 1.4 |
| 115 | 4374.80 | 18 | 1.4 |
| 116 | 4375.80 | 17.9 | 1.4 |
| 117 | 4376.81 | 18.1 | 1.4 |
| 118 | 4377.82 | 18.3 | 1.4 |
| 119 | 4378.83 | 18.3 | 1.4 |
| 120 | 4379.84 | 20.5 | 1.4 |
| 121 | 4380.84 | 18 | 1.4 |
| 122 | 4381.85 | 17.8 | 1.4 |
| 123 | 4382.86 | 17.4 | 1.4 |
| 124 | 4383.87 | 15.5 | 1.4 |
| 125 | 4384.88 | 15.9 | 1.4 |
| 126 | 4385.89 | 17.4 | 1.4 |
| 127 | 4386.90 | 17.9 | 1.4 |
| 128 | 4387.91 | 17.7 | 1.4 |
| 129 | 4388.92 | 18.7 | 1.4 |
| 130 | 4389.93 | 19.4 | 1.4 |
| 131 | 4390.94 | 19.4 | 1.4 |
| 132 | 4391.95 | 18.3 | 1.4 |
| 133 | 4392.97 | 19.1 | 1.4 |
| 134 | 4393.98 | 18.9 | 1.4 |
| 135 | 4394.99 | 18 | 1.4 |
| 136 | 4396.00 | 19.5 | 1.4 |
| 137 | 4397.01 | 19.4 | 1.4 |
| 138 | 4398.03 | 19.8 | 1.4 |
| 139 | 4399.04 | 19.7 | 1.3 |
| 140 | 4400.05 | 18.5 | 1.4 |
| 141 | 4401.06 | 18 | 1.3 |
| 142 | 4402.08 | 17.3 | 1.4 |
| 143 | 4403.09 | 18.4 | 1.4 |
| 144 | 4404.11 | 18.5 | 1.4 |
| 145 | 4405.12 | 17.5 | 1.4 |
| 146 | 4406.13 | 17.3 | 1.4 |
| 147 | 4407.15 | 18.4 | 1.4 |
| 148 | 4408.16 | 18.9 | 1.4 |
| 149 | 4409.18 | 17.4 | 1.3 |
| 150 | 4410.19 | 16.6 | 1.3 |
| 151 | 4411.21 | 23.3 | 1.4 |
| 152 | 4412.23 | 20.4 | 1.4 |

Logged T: 2.75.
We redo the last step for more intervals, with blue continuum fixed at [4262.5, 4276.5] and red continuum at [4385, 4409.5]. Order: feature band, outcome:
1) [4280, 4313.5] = 2.42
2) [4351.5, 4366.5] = 0.06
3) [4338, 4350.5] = 2.07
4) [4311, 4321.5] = 0.40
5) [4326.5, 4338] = 0.87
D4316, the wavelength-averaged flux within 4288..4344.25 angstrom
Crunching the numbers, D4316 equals 16.5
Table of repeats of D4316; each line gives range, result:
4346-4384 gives 18.2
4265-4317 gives 17.5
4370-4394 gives 18.1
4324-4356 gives 16.1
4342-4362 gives 17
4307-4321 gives 17.1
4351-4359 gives 17.2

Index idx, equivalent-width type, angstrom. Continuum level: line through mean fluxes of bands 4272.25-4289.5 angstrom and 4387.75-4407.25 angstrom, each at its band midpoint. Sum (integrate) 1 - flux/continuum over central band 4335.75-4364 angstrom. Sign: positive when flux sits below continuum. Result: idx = 3.0 angstrom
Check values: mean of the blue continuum 18.2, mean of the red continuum 18.6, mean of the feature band 16.4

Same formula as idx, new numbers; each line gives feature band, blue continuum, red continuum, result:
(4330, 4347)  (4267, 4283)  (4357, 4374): 2.80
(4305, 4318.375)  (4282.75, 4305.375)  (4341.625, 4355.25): 0.15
